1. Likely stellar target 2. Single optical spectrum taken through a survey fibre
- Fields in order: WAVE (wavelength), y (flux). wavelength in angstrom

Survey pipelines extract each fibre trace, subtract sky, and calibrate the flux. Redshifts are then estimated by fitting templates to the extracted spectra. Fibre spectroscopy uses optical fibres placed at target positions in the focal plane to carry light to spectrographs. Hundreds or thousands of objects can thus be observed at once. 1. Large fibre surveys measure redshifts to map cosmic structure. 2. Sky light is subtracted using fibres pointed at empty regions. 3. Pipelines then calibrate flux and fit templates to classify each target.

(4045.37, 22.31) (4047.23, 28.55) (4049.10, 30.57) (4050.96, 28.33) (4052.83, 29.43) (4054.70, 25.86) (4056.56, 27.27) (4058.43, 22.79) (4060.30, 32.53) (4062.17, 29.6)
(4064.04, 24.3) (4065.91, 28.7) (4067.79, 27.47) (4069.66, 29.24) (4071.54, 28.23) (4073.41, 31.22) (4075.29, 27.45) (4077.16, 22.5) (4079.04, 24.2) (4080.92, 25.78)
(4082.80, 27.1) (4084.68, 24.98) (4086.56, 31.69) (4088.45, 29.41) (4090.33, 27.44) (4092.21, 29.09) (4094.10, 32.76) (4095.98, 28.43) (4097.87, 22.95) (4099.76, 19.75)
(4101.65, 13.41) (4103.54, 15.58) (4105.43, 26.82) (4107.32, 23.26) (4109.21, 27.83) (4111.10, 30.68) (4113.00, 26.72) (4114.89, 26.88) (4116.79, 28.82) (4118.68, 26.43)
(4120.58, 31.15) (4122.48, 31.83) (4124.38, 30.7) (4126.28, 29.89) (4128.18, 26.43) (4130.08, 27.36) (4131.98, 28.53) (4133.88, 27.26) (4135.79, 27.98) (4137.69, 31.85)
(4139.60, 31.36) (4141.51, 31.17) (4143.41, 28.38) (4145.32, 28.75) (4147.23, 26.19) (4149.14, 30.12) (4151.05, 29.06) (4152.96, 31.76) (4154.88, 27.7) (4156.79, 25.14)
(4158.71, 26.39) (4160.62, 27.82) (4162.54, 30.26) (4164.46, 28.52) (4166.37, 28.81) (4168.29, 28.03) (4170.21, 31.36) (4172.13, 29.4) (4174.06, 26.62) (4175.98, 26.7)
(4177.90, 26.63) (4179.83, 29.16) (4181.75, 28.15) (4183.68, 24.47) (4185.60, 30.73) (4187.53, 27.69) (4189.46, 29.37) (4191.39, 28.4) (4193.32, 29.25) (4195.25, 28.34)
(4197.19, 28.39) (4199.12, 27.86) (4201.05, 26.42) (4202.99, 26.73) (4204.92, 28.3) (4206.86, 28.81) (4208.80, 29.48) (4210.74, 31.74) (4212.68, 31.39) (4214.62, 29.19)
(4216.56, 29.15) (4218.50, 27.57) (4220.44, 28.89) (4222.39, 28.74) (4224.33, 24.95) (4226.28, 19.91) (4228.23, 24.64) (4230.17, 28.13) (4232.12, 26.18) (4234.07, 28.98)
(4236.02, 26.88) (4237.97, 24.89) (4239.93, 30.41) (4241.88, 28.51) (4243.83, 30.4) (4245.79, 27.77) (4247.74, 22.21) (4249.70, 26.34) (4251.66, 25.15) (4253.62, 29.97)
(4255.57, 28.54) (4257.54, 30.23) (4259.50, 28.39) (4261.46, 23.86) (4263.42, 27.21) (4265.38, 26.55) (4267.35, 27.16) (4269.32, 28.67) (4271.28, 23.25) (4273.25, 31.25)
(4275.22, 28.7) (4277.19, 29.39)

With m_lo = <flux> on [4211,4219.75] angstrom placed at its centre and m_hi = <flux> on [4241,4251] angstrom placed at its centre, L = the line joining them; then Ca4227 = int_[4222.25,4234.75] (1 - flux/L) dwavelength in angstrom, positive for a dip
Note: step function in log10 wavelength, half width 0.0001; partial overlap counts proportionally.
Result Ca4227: 1.2 angstrom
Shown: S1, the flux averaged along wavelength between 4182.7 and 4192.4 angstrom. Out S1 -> 28.1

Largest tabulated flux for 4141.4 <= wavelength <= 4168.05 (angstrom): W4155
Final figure 31.76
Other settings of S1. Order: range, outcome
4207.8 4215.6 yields 30.4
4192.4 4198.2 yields 28.6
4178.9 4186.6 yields 28.1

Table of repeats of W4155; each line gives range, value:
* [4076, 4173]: 32.76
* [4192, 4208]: 29.25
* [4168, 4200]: 31.36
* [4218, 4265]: 30.41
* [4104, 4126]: 31.83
